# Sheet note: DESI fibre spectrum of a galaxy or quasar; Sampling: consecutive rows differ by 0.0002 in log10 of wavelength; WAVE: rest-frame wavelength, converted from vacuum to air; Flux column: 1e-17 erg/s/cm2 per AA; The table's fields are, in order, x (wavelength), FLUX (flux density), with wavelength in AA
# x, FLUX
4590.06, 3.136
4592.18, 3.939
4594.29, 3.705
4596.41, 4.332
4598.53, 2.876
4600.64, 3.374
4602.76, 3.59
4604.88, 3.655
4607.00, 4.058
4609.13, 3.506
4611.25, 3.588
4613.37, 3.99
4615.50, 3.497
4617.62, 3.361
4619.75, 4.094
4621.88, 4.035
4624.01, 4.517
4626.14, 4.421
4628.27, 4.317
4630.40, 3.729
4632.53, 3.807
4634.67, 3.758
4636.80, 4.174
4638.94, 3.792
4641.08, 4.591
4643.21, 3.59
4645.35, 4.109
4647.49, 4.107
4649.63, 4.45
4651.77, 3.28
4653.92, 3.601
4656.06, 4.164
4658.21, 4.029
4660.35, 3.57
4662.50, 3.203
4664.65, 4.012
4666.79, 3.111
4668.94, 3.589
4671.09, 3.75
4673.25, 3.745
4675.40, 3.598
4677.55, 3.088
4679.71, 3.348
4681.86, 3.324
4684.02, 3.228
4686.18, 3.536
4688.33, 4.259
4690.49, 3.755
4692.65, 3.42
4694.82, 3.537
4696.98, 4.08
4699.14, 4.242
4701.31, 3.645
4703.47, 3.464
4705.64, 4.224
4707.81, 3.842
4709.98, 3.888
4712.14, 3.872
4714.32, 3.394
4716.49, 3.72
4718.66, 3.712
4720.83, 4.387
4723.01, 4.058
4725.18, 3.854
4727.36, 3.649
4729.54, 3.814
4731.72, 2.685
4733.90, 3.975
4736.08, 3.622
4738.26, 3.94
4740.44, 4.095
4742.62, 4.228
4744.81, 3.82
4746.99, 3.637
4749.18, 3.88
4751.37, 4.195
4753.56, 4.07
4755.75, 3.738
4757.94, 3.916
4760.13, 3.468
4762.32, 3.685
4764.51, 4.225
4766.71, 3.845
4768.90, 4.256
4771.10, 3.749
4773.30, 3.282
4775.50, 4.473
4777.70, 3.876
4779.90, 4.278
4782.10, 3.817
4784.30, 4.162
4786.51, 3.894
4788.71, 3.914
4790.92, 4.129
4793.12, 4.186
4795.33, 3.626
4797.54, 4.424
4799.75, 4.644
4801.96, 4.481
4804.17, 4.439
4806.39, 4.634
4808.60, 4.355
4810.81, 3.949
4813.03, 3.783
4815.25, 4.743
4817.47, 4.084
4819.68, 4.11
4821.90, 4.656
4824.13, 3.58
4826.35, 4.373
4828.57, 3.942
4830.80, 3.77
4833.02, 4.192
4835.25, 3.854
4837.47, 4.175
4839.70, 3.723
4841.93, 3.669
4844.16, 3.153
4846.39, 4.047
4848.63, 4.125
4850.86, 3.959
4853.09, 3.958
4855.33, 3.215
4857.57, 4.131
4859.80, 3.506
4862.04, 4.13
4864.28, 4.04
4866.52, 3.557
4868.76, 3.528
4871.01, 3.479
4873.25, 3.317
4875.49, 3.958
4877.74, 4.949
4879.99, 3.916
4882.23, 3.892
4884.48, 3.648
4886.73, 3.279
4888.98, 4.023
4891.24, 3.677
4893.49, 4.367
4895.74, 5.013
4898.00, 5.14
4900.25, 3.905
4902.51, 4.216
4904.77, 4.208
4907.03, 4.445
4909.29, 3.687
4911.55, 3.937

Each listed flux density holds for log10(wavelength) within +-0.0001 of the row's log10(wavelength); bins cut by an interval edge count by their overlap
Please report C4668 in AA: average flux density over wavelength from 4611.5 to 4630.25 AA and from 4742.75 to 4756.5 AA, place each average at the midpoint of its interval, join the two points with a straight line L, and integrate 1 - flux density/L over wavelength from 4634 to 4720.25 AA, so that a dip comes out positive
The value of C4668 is 4.63 AA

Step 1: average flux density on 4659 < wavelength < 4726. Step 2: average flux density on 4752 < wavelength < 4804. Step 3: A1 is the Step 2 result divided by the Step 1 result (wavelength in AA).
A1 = 1.09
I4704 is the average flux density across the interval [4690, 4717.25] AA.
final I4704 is 3.78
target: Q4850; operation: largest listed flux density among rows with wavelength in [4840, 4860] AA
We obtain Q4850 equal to 4.131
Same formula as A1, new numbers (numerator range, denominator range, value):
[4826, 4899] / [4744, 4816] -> 0.97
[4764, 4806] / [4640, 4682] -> 1.10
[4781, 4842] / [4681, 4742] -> 1.10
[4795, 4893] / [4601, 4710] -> 1.05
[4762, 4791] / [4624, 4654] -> 0.99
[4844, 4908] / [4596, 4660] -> 1.03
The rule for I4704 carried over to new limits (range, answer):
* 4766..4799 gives 4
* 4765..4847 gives 4.06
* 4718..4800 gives 3.92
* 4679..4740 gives 3.74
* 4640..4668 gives 3.83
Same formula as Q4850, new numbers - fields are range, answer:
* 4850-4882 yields 4.949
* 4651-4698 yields 4.259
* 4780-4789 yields 4.162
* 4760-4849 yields 4.743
